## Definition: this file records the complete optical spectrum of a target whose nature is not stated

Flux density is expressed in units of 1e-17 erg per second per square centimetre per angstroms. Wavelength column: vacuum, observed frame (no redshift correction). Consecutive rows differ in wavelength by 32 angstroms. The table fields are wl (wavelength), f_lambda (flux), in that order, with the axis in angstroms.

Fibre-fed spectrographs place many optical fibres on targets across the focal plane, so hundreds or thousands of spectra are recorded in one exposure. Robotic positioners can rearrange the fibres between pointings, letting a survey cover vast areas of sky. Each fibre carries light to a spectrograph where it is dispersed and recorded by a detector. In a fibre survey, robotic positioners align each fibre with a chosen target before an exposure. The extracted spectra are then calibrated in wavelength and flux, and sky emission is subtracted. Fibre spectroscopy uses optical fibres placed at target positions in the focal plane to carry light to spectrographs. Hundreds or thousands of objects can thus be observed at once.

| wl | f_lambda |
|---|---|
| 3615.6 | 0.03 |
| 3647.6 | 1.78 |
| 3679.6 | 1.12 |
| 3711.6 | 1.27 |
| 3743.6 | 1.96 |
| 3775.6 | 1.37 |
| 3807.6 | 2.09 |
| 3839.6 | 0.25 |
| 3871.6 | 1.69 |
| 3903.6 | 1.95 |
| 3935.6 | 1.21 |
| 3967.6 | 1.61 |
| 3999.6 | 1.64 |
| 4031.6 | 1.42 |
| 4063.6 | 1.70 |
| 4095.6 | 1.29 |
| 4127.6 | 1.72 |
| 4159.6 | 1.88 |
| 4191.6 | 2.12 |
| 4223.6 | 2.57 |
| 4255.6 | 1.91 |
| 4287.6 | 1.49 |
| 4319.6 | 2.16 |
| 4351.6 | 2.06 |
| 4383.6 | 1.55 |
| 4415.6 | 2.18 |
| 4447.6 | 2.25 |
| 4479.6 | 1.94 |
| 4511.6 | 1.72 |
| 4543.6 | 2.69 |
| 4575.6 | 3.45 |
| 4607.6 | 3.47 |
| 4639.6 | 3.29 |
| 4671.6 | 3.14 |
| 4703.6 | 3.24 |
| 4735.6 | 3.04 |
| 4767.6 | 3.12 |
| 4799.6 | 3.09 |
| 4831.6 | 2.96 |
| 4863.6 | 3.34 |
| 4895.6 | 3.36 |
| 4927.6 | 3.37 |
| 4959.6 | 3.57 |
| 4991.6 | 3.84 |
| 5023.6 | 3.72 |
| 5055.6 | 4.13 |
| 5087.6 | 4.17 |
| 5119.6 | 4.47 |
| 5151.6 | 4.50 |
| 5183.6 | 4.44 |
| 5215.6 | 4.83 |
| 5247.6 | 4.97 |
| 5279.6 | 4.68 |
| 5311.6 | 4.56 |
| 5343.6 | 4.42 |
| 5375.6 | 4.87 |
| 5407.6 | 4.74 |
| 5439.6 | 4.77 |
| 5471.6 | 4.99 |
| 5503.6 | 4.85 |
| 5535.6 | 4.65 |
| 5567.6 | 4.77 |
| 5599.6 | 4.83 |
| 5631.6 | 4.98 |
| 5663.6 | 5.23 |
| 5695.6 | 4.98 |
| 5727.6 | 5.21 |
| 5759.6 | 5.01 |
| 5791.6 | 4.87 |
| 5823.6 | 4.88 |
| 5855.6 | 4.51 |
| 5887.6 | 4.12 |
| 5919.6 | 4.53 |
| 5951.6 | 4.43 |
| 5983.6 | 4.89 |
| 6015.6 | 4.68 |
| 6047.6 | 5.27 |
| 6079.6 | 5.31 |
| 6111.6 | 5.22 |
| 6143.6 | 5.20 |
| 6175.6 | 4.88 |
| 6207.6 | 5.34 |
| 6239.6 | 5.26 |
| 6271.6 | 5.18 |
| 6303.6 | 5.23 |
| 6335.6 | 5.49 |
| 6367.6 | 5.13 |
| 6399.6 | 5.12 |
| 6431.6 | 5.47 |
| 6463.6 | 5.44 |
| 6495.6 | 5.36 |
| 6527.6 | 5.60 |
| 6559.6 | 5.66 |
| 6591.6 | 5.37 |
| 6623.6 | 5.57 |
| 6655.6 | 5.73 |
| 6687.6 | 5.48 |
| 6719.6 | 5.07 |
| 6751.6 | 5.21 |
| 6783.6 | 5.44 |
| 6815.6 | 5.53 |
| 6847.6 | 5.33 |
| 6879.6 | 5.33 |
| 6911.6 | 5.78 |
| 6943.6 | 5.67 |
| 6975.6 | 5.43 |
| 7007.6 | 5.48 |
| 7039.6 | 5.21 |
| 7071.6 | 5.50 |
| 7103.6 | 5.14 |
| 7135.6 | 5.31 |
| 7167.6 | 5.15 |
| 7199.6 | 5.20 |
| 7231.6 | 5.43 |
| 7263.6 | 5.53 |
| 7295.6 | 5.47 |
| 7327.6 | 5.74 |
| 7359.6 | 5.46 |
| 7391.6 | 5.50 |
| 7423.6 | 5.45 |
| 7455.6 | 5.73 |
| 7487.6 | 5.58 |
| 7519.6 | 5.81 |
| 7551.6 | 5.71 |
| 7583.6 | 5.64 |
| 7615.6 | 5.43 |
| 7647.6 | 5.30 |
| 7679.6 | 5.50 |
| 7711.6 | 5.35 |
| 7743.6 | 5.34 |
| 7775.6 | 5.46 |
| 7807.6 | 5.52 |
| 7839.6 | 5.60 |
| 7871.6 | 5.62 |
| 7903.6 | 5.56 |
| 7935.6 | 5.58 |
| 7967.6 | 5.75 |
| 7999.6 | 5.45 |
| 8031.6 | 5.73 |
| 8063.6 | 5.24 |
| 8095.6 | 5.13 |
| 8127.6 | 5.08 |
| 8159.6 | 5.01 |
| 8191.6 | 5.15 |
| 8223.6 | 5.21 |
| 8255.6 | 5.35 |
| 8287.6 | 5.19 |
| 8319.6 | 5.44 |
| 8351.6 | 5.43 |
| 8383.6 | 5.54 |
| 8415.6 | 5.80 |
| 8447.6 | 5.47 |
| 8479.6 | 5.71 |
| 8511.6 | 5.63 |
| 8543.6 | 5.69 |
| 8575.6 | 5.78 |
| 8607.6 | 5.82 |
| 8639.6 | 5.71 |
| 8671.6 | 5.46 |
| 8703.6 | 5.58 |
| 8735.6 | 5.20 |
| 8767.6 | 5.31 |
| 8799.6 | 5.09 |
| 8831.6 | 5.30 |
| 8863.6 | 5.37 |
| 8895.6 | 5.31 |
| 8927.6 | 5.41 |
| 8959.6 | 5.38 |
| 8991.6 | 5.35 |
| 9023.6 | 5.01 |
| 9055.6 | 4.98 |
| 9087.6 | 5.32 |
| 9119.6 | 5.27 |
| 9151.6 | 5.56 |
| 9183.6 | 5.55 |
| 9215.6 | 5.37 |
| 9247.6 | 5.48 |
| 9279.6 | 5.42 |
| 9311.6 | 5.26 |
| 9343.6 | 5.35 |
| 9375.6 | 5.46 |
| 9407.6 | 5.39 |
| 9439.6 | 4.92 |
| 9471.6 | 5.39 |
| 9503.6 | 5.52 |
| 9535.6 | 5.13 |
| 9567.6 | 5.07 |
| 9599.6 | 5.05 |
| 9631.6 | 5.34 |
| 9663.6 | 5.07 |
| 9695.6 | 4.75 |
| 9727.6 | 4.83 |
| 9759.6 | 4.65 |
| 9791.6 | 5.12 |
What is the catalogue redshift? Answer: 0.140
